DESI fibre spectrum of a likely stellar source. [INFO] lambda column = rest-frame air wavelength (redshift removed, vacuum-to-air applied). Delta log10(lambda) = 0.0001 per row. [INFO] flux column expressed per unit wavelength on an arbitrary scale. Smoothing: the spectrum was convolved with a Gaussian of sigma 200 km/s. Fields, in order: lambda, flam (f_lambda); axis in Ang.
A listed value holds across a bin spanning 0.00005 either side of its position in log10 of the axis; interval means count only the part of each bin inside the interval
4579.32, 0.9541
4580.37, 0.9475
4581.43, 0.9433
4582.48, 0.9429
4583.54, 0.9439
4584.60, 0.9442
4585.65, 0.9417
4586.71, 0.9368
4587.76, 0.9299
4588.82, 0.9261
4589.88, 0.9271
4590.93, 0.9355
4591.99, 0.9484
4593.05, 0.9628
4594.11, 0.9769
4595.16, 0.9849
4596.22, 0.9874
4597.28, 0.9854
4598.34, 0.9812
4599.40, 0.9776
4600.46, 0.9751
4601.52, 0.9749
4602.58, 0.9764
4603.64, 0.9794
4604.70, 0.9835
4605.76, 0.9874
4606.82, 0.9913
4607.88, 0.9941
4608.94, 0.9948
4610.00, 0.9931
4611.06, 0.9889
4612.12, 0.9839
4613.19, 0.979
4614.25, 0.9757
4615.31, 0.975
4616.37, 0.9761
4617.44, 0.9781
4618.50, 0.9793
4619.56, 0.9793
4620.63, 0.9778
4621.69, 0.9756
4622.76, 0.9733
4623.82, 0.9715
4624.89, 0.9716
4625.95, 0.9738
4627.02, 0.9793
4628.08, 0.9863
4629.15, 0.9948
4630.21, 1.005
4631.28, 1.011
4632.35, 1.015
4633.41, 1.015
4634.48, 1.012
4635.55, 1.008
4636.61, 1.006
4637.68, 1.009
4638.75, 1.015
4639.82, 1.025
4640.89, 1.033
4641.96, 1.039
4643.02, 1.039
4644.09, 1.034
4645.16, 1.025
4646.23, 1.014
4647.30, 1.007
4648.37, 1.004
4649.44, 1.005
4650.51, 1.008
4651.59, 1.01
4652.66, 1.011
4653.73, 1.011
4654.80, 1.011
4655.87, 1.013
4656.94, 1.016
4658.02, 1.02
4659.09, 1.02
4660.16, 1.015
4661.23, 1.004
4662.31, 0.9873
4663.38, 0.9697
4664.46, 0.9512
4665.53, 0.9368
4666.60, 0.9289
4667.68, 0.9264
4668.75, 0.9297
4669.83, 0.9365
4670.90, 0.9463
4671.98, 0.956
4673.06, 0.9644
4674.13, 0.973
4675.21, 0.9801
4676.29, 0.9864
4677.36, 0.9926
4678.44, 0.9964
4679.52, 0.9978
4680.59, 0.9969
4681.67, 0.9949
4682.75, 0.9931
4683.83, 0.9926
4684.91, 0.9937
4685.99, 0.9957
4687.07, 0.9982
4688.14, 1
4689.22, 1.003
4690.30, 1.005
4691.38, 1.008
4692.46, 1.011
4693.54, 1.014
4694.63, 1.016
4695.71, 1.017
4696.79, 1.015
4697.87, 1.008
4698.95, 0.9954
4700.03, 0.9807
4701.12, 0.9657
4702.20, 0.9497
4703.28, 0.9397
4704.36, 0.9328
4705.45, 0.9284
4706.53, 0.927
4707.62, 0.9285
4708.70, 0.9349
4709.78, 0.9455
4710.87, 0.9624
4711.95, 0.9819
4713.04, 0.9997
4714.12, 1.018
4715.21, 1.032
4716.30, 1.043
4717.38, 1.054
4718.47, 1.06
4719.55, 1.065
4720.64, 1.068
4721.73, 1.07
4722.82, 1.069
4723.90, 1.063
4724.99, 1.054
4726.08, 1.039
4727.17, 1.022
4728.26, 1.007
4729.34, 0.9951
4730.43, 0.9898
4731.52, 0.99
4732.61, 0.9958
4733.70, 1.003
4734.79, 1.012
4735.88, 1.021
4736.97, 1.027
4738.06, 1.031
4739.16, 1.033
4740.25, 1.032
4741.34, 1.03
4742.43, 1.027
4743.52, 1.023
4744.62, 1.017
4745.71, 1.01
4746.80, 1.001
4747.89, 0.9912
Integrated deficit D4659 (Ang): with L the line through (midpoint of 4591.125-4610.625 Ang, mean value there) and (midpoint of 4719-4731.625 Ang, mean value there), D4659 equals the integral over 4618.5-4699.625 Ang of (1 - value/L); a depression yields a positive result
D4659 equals 0.9 Ang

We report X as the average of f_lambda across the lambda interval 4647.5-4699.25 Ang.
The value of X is 0.991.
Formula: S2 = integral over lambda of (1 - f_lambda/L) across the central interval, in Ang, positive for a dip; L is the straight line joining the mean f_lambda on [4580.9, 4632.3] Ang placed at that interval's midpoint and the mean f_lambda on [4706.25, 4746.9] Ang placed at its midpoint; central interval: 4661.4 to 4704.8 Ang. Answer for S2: 0.9 Ang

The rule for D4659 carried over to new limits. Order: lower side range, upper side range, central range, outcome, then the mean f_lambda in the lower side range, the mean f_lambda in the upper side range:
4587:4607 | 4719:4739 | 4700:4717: 0.87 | 0.967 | 1.03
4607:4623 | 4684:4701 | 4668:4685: 0.38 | 0.982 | 1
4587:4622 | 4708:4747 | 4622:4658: -0.74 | 0.974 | 1.02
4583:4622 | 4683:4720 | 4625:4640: -0.39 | 0.97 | 0.992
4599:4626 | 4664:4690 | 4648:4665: -0.47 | 0.98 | 0.974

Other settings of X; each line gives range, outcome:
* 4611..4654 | 1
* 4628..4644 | 1.02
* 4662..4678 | 0.958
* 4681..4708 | 0.985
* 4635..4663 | 1.01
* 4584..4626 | 0.971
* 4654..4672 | 0.976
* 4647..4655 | 1.01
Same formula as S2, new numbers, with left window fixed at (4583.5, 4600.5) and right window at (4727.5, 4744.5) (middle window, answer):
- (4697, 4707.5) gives 0.4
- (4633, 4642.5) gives -0.4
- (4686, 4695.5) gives -0.1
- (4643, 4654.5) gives -0.4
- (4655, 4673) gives 0.2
